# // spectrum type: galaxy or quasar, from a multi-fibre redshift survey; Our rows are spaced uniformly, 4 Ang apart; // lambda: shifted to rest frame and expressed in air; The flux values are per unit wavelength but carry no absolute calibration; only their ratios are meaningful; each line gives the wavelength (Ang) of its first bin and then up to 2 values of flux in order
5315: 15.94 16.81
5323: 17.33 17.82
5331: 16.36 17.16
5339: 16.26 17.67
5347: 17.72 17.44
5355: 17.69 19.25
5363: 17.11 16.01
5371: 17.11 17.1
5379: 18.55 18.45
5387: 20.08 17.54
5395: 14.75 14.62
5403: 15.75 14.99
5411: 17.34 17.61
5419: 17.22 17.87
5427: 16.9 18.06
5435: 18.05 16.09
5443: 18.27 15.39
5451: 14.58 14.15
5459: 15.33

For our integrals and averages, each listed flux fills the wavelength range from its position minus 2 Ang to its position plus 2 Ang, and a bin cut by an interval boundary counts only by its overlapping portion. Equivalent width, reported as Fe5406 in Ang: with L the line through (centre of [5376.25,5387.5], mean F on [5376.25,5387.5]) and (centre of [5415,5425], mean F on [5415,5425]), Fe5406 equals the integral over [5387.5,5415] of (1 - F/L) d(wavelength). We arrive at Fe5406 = 3.0 Ang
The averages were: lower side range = 18.8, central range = 16.2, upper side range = 17.6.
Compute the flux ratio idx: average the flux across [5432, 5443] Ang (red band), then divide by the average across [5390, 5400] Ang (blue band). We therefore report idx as 1.12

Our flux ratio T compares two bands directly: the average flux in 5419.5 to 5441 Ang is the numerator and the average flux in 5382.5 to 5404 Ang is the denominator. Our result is 1.03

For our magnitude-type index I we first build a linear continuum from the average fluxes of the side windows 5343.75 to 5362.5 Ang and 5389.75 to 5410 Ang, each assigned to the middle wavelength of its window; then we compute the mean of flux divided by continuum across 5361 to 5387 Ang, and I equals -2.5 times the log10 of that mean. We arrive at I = -0.05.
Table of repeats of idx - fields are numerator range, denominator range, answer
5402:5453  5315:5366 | 0.97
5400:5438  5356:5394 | 0.95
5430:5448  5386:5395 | 0.97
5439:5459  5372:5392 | 0.85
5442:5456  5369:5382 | 0.88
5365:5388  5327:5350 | 1.04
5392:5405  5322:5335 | 0.89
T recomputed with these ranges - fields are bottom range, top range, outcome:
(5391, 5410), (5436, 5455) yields 1.04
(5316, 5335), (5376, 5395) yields 1.07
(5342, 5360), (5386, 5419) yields 0.92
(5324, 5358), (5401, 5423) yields 0.96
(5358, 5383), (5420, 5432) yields 1.00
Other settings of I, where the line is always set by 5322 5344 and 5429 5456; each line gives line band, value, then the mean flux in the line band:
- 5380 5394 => -0.10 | 18.4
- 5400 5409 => 0.09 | 15.3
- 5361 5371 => 0.01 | 16.7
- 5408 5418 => -0.04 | 17.2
